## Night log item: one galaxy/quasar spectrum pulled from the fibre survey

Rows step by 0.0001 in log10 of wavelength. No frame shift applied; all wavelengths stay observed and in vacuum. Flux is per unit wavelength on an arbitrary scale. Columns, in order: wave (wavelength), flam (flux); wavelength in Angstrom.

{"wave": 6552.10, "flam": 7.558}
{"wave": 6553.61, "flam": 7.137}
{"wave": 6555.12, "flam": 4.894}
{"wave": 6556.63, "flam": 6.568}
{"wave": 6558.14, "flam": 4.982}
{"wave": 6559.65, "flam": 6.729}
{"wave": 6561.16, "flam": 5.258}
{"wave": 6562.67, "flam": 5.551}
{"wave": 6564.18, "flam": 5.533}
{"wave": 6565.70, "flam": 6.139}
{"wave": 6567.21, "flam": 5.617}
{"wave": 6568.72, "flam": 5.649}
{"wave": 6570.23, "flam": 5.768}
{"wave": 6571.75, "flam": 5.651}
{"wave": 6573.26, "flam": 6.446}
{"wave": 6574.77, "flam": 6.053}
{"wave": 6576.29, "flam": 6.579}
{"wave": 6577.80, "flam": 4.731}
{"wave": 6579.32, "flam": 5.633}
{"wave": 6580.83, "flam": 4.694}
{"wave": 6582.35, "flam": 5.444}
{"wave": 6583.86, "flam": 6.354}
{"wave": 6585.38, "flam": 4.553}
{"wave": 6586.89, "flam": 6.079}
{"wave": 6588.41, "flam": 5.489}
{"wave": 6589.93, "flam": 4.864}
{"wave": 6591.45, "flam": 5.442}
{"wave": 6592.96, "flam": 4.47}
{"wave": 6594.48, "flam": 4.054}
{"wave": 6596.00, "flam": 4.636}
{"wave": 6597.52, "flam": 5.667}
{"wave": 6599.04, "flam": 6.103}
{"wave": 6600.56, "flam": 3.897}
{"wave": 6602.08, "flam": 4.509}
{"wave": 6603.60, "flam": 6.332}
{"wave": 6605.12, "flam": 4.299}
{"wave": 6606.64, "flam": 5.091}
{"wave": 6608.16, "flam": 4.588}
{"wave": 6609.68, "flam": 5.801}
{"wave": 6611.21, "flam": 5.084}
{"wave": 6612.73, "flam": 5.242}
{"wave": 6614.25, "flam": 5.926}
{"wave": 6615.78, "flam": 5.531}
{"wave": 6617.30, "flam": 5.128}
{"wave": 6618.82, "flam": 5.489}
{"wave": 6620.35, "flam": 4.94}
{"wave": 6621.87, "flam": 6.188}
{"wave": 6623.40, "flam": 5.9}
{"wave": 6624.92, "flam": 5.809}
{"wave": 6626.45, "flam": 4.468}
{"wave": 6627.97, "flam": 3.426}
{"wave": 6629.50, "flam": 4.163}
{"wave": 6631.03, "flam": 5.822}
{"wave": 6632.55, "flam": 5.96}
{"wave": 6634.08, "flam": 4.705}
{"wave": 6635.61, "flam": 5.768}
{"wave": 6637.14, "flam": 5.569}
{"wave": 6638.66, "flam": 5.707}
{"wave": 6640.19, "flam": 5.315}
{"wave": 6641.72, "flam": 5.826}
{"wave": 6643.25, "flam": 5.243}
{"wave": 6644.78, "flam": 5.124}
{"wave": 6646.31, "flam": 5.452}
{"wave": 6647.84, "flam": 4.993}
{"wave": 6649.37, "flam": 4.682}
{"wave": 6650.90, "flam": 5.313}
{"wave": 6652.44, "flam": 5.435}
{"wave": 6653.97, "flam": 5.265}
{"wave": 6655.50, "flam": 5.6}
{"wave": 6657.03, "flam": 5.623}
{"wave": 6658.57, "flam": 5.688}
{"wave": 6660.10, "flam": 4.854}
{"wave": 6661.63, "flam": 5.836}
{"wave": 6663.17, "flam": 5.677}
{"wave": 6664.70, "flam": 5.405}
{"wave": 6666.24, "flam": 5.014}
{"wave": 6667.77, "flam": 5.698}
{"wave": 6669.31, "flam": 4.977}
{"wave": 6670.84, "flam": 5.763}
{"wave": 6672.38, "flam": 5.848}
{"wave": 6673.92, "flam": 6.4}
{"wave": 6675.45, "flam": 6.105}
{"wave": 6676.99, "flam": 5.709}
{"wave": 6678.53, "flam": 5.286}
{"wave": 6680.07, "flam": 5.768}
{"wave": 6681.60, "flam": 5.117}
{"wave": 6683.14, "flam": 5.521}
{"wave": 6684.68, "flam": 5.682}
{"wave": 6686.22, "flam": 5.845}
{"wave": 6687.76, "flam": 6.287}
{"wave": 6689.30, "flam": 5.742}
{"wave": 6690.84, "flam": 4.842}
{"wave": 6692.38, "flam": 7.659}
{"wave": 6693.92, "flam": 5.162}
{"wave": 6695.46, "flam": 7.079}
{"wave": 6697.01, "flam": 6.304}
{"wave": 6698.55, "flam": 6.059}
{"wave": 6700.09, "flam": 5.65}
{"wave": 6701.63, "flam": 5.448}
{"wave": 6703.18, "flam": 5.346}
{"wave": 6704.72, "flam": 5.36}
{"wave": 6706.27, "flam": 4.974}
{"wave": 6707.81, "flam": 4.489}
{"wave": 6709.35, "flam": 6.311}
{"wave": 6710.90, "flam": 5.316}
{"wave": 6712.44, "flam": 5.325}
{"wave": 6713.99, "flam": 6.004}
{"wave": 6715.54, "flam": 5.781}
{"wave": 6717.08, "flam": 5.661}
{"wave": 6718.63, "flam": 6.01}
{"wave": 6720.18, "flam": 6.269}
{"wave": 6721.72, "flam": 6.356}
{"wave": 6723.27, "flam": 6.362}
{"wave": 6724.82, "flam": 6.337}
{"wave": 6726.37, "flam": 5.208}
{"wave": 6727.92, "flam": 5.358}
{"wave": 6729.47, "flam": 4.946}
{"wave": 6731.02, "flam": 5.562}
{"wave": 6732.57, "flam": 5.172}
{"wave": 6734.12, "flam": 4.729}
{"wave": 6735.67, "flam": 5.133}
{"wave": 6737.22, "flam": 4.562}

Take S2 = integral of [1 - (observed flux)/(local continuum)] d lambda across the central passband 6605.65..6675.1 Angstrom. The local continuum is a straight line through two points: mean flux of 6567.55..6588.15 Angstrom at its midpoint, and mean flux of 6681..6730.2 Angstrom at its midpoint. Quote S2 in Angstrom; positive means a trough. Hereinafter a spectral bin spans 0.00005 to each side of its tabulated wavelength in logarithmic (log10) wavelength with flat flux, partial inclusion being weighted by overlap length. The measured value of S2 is 4.1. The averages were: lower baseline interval 5.66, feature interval 5.36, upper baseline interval 5.75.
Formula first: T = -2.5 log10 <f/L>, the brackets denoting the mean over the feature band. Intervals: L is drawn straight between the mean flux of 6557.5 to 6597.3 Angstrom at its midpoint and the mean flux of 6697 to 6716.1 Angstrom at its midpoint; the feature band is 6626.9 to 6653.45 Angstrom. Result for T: 0.06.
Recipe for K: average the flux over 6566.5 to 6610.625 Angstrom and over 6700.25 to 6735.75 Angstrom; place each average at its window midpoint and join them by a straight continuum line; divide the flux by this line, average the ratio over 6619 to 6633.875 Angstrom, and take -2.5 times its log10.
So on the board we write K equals 0.04 mag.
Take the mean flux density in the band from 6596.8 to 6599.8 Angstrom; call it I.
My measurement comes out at 5.89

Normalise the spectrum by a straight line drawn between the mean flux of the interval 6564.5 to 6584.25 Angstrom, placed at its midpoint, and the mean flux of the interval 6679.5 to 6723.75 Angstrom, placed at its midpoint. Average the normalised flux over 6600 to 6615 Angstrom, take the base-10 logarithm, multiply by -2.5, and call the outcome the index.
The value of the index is 0.131 mag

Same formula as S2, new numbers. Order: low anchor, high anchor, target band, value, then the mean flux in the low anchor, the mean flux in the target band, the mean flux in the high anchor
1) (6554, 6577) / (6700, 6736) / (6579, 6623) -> 4.2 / 5.85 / 5.23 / 5.55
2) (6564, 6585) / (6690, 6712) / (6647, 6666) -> 1.2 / 5.72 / 5.35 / 5.71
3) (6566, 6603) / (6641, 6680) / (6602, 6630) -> 1.2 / 5.36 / 5.18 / 5.48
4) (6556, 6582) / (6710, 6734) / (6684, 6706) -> -0.7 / 5.73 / 5.87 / 5.69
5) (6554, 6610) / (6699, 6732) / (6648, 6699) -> -1.0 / 5.42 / 5.66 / 5.62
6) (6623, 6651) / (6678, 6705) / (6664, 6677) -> -0.2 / 5.21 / 5.66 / 5.8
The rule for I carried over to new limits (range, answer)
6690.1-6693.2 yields 6.25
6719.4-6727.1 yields 6.11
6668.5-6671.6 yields 5.38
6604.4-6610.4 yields 4.95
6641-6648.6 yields 5.32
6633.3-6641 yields 5.42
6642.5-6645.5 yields 5.18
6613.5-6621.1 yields 5.4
